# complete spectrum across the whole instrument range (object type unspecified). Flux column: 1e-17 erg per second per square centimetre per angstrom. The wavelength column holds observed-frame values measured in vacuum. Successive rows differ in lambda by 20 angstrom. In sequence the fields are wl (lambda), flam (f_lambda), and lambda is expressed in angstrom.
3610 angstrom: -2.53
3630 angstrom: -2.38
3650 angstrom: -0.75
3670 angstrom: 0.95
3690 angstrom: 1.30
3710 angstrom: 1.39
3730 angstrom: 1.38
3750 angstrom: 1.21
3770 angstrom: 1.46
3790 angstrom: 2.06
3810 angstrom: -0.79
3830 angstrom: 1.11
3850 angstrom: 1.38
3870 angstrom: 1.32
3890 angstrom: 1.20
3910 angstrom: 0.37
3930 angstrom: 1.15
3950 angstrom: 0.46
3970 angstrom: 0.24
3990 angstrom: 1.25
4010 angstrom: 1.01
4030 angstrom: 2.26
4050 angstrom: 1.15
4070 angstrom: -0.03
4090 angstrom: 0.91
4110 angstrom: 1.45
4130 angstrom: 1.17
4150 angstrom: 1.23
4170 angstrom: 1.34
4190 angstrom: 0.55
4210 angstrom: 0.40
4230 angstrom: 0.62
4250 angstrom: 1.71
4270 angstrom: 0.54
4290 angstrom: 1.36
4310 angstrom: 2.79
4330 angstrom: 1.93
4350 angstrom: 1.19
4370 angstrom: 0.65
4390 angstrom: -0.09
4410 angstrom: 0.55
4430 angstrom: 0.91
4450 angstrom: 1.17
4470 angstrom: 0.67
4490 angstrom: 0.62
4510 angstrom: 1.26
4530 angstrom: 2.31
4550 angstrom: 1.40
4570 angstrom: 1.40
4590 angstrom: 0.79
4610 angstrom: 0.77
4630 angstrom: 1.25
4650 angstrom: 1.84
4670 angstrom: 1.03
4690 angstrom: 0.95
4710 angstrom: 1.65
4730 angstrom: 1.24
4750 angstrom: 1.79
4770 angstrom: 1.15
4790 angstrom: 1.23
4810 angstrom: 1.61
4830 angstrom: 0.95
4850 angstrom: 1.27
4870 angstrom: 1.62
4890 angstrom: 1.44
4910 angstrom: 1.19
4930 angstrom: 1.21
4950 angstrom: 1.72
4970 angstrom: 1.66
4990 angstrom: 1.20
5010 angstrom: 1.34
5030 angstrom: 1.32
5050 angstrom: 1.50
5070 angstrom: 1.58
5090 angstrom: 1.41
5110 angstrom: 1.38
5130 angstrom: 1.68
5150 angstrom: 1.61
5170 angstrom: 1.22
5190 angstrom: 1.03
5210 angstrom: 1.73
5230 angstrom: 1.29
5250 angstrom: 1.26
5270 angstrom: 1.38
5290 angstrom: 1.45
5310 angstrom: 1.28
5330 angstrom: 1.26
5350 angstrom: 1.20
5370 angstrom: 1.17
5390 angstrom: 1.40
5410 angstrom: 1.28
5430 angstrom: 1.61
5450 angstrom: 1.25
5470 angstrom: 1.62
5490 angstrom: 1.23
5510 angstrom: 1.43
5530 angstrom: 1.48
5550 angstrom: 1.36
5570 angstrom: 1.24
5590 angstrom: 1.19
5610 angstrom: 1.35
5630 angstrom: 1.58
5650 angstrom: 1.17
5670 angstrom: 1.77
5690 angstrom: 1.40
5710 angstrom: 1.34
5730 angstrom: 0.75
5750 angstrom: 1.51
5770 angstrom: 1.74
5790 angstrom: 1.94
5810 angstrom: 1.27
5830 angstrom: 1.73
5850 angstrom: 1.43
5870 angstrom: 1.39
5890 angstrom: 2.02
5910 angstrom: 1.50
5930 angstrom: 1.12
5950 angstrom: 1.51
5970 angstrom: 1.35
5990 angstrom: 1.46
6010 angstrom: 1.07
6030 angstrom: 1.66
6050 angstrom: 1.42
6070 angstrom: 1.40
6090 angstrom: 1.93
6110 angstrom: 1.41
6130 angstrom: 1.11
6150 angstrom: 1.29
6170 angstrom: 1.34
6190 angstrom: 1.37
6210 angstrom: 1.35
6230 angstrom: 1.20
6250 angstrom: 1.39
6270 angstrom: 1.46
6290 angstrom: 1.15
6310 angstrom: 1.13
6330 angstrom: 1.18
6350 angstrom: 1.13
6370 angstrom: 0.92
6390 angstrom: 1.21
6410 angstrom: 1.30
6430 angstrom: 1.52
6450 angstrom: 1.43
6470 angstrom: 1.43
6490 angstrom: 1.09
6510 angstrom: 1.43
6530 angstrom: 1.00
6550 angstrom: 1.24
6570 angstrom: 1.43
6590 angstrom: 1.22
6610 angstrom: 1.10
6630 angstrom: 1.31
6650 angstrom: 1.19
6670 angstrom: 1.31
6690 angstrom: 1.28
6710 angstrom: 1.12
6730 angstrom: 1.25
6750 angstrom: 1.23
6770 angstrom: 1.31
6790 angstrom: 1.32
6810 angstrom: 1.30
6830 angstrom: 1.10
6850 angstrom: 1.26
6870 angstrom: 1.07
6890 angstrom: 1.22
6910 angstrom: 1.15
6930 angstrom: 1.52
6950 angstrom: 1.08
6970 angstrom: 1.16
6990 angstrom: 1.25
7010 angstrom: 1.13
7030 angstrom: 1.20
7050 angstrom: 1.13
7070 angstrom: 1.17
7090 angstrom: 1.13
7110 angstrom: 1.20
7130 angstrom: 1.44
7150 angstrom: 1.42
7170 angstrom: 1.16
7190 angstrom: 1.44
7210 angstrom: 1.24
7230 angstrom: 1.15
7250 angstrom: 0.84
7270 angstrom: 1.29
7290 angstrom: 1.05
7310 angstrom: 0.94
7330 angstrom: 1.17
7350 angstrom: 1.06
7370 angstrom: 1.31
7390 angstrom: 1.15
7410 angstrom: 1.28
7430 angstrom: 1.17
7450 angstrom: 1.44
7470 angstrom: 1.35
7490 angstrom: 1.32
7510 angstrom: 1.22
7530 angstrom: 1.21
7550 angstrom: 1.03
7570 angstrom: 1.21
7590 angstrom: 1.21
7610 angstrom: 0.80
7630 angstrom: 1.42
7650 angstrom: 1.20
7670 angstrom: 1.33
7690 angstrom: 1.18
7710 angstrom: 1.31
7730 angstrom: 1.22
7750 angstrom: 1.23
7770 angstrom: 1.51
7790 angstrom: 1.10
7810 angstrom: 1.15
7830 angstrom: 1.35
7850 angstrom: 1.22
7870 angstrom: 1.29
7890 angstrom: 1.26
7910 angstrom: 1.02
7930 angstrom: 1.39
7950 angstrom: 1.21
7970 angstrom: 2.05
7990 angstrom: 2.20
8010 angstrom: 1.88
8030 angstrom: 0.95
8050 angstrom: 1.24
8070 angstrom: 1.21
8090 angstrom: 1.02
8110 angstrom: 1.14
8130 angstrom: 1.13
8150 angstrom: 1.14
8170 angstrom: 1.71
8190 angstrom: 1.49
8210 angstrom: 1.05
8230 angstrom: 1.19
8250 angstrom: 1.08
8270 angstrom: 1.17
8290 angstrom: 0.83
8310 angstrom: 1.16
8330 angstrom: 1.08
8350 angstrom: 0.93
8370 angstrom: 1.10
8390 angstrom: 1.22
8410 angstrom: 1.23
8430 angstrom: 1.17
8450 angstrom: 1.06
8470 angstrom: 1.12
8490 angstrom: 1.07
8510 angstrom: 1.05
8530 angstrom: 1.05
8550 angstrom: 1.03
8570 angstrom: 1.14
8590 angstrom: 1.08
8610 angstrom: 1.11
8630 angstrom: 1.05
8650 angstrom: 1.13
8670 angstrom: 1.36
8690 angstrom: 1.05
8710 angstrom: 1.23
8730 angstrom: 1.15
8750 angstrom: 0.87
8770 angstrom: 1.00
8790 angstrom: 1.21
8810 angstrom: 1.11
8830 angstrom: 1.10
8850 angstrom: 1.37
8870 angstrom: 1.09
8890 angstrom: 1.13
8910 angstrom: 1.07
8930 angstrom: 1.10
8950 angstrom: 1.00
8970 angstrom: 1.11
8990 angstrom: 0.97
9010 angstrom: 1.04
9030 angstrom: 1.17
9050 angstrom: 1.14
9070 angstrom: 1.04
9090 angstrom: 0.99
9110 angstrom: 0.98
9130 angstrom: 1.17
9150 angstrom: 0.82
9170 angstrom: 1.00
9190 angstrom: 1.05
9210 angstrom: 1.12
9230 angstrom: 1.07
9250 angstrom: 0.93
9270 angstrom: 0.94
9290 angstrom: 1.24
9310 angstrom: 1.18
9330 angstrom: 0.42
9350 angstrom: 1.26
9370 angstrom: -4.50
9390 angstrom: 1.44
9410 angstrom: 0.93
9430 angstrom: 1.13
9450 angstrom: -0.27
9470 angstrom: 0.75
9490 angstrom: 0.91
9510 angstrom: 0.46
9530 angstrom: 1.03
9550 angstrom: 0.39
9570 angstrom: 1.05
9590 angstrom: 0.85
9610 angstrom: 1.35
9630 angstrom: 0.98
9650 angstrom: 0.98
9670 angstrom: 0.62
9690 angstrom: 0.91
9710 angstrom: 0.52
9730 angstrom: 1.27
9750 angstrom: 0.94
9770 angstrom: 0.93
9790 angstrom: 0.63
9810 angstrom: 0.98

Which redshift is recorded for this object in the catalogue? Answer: 0.22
